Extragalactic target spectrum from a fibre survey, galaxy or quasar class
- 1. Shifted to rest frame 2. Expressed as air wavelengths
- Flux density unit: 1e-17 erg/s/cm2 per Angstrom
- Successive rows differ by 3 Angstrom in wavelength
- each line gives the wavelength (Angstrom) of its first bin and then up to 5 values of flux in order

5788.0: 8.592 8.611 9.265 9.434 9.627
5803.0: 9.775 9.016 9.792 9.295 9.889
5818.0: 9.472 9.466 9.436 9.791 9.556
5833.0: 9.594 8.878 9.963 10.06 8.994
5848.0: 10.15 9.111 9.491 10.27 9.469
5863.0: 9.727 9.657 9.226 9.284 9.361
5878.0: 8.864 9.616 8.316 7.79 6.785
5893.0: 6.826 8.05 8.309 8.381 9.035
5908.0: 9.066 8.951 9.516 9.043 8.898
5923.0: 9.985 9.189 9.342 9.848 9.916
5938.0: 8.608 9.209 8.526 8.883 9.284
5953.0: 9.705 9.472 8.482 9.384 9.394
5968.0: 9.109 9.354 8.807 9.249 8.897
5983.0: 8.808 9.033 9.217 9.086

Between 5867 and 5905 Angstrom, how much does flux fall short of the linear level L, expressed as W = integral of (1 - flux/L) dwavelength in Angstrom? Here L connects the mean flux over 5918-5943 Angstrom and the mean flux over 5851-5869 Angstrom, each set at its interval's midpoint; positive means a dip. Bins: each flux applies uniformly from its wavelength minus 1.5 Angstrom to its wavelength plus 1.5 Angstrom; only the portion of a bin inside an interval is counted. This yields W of 4.34 Angstrom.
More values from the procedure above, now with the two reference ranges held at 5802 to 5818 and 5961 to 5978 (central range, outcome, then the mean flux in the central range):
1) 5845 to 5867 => -0.5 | 9.65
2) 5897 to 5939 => 0.8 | 9.14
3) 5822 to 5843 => -0.2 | 9.6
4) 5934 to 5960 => 0.4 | 9.12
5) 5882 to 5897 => 2.8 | 7.61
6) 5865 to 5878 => 0.1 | 9.31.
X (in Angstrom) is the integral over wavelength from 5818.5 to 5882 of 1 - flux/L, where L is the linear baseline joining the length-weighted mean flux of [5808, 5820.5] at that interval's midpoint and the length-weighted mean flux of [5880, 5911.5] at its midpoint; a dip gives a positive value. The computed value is -3.8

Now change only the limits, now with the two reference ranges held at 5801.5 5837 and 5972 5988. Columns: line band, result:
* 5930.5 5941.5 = -0.35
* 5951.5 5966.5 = -0.40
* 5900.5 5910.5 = 0.42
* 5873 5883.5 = 0.14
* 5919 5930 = -0.26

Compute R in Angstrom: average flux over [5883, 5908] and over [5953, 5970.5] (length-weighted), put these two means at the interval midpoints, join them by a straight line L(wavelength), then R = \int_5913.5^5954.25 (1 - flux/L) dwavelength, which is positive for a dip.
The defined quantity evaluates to -2.7 Angstrom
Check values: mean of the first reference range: 8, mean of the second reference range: 9.22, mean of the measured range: 9.27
